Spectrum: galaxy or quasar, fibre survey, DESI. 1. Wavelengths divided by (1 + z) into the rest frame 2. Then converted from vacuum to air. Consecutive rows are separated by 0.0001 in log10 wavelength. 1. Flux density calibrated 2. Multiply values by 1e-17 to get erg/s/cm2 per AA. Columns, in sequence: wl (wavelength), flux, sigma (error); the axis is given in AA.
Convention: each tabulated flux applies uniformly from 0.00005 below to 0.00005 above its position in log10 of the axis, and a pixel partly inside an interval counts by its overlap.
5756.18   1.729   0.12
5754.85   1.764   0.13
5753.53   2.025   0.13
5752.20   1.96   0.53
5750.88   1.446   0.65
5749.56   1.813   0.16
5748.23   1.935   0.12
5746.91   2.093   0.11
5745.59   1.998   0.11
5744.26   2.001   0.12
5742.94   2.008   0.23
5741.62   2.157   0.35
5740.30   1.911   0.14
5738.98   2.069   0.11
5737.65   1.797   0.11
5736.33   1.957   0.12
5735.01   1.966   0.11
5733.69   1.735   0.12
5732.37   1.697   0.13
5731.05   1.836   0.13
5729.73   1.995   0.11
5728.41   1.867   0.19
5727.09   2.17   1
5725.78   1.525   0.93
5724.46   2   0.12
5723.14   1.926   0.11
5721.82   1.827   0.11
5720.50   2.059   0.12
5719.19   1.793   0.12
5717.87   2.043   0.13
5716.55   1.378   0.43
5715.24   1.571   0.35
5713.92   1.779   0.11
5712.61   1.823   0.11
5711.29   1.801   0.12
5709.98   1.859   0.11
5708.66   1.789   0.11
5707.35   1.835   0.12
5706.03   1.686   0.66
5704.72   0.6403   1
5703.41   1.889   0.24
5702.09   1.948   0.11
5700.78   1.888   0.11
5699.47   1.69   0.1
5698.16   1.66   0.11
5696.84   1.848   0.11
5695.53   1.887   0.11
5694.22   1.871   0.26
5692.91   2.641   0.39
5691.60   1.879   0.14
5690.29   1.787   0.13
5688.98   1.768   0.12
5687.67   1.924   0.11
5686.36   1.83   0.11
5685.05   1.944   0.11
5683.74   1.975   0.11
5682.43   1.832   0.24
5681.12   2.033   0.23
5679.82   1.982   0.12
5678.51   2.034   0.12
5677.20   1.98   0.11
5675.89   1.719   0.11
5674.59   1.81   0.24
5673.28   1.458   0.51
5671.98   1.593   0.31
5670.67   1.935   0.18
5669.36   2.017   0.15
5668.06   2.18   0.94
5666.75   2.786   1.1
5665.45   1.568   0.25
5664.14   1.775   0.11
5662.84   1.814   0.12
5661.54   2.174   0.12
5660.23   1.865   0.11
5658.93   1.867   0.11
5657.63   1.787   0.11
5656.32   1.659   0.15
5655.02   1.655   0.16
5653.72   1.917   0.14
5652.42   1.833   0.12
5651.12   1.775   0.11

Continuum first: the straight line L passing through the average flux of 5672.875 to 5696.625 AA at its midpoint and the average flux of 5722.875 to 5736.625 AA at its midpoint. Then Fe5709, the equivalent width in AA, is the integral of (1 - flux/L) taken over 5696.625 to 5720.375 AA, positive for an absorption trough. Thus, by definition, 2.1 AA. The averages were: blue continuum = 1.91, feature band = 1.72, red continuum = 1.88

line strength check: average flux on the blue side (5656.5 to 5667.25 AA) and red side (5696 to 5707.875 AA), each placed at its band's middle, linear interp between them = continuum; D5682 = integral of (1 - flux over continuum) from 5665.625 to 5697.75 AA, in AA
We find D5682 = -2.4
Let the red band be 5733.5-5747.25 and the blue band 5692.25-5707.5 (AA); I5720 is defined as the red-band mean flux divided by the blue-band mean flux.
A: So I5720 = 1.11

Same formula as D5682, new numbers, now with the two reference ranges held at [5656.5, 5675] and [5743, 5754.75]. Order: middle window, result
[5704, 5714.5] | 1.4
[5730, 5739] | 0.2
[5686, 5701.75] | 0.1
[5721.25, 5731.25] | 0.0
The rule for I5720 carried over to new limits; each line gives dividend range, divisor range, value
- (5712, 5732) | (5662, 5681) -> 0.96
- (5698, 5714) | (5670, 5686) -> 0.92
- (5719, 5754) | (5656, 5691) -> 1.01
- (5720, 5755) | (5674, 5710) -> 1.04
